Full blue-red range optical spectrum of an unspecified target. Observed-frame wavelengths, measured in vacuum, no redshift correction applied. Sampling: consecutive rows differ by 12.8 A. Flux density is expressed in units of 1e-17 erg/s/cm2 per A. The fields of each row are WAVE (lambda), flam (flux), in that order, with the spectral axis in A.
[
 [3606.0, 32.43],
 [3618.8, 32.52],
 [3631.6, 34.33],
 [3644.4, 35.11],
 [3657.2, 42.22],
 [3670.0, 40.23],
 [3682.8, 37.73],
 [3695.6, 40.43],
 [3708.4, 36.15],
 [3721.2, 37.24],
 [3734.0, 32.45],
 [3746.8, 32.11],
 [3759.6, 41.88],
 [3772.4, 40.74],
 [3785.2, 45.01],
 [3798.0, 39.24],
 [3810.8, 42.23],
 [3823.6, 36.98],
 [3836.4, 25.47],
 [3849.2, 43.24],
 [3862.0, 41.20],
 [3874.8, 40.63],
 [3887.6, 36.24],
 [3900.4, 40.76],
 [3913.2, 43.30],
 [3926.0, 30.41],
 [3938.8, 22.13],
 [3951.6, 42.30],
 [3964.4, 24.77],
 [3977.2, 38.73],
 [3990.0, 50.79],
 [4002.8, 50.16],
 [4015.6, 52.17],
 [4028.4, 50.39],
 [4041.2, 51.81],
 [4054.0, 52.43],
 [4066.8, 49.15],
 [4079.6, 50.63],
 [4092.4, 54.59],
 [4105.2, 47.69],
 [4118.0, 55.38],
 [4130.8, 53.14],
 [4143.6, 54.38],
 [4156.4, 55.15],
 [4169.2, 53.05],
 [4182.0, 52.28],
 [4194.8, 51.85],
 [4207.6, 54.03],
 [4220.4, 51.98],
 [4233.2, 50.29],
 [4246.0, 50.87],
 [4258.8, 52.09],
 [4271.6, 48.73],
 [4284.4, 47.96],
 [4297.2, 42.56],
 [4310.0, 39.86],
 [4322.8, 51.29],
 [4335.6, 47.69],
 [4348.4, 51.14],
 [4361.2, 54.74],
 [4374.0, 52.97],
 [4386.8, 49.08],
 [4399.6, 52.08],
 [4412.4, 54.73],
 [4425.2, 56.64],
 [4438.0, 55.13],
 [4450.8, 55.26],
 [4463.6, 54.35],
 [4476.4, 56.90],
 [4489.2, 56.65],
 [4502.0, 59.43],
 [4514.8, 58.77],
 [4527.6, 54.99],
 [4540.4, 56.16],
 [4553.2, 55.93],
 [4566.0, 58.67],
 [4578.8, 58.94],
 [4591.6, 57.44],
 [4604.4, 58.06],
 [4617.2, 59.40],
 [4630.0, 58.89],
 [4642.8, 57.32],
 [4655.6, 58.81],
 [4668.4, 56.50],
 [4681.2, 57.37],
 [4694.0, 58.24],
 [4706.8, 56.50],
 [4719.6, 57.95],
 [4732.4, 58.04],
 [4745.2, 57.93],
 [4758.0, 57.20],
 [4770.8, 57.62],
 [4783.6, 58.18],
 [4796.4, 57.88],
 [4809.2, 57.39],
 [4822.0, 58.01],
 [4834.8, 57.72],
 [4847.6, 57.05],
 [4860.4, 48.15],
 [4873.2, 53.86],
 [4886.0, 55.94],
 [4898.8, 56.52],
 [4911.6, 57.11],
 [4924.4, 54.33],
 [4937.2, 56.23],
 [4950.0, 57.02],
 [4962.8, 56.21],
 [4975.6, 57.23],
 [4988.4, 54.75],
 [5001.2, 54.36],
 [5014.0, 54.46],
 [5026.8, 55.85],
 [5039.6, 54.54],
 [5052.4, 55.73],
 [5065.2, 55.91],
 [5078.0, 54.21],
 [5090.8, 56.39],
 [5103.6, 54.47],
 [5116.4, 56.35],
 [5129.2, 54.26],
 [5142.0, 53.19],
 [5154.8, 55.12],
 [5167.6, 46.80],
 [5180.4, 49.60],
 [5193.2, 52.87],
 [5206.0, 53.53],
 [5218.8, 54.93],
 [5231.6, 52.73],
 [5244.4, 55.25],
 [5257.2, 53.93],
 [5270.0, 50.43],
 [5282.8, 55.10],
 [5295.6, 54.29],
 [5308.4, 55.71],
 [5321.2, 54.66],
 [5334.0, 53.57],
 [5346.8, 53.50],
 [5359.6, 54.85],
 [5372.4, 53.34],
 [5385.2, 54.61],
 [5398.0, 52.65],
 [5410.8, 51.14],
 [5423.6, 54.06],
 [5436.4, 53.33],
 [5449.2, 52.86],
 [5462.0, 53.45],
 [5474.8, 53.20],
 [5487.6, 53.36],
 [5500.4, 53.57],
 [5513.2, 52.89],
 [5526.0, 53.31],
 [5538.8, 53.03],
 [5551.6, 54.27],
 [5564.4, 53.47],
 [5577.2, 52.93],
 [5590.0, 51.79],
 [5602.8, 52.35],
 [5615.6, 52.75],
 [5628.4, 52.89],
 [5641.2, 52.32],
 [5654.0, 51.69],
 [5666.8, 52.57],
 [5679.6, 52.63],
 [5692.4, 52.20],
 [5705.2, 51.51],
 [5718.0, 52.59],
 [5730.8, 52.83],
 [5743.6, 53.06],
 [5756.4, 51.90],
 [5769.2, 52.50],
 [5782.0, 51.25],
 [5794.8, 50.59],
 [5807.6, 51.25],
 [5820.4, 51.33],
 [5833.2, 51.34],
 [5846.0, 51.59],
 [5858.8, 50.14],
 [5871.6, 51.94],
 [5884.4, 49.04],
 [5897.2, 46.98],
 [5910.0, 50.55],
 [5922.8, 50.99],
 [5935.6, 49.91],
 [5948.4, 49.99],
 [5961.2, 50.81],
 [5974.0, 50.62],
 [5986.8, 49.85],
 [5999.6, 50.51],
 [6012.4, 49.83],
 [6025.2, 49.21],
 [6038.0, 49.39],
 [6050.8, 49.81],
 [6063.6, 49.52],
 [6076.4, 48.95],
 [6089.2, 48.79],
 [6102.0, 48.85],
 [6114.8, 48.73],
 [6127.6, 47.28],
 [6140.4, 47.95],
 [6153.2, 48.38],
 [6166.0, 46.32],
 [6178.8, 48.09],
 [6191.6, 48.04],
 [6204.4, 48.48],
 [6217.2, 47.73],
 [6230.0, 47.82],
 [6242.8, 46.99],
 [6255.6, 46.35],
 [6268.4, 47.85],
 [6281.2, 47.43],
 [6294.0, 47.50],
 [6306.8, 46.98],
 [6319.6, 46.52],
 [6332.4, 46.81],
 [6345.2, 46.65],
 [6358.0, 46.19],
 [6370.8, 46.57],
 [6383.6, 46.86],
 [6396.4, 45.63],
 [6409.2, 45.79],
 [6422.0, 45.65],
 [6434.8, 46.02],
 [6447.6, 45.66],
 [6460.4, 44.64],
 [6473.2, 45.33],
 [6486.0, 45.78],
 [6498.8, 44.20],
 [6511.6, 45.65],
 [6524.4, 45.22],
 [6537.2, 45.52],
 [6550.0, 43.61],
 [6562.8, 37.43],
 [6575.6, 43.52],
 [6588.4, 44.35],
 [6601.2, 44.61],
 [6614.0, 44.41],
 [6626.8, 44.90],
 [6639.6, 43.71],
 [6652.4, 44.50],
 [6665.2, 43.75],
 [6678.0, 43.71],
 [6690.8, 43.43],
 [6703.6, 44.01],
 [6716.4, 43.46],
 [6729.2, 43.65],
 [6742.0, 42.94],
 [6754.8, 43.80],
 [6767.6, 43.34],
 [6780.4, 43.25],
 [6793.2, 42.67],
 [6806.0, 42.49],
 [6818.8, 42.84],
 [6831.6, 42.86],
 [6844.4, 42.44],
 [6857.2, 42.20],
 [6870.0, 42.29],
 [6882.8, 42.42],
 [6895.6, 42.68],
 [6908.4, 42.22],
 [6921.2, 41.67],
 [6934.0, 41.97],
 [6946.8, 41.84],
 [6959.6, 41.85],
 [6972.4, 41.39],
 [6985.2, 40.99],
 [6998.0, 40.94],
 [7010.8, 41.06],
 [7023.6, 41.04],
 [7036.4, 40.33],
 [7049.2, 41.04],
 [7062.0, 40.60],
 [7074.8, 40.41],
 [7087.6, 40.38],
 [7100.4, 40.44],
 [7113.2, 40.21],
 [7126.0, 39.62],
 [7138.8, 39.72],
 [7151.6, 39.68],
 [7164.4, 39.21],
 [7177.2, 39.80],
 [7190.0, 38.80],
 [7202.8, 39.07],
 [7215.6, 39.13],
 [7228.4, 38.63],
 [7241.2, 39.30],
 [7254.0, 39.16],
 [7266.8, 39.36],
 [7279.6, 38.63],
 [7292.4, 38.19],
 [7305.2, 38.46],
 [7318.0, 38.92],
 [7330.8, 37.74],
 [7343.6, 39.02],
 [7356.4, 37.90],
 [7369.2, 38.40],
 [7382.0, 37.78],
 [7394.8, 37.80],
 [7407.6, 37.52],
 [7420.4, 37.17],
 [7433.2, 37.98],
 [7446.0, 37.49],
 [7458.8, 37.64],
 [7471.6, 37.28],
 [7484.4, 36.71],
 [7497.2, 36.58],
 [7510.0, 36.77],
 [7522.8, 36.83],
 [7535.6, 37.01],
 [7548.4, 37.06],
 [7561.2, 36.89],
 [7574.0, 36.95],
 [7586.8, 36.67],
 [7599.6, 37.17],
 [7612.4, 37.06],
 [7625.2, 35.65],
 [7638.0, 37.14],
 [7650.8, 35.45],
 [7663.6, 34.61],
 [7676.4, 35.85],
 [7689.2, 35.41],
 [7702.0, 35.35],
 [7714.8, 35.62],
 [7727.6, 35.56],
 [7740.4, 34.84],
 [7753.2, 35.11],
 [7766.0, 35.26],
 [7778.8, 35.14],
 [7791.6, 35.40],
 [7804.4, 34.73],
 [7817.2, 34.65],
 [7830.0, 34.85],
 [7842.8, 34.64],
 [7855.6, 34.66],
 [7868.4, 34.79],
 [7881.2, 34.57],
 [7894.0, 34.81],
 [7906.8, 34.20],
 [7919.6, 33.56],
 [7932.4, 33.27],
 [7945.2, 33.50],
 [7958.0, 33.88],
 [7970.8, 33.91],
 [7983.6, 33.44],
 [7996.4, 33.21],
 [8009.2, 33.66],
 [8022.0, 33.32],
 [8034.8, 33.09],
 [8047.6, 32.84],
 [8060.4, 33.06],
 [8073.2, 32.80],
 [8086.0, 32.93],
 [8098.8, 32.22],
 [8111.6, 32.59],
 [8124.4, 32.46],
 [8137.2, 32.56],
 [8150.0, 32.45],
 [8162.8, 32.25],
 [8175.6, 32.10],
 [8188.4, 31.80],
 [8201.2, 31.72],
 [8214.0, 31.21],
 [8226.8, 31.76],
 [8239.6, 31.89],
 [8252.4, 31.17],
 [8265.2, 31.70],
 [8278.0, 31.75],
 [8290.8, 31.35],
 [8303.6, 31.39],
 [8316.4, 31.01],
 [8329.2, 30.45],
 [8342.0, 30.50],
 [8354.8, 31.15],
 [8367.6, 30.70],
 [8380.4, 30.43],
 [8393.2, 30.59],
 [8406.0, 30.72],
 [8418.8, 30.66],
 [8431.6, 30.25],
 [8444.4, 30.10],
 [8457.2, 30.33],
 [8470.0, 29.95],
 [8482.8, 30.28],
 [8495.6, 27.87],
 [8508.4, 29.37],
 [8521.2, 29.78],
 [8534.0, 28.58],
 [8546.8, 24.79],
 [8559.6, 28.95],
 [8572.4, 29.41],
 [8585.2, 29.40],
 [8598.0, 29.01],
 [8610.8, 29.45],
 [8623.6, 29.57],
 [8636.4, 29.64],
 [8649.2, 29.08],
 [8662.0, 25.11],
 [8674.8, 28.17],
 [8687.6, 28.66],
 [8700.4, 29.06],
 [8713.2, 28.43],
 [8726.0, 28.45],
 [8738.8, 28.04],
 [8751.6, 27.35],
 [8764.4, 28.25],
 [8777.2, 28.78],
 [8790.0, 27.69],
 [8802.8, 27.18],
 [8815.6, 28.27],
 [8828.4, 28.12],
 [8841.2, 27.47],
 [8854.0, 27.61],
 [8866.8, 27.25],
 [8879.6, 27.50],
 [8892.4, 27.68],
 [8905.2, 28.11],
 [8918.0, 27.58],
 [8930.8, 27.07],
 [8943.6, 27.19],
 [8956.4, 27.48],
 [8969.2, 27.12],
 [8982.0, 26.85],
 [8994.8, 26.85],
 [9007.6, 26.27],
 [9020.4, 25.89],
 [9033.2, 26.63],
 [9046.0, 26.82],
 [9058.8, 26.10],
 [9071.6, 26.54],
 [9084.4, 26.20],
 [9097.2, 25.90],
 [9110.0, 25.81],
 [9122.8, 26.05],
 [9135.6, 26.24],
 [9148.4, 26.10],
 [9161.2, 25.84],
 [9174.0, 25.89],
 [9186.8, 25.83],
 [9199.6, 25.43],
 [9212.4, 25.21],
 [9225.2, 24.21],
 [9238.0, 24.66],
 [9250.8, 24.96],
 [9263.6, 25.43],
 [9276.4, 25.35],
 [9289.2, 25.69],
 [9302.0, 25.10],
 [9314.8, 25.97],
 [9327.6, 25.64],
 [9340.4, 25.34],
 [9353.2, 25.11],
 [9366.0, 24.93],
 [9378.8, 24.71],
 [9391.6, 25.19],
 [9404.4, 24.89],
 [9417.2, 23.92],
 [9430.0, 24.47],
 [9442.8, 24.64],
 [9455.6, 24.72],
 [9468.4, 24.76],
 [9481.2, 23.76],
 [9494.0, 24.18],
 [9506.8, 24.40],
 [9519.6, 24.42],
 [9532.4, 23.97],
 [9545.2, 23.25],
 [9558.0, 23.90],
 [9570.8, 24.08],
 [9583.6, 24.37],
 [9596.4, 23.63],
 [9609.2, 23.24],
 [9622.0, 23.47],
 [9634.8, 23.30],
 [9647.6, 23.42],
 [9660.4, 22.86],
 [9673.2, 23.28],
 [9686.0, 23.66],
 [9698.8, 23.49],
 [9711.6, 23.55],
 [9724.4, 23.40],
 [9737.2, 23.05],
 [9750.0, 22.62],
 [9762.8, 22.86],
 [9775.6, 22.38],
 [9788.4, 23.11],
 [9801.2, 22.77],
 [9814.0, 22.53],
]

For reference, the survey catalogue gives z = 0.00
